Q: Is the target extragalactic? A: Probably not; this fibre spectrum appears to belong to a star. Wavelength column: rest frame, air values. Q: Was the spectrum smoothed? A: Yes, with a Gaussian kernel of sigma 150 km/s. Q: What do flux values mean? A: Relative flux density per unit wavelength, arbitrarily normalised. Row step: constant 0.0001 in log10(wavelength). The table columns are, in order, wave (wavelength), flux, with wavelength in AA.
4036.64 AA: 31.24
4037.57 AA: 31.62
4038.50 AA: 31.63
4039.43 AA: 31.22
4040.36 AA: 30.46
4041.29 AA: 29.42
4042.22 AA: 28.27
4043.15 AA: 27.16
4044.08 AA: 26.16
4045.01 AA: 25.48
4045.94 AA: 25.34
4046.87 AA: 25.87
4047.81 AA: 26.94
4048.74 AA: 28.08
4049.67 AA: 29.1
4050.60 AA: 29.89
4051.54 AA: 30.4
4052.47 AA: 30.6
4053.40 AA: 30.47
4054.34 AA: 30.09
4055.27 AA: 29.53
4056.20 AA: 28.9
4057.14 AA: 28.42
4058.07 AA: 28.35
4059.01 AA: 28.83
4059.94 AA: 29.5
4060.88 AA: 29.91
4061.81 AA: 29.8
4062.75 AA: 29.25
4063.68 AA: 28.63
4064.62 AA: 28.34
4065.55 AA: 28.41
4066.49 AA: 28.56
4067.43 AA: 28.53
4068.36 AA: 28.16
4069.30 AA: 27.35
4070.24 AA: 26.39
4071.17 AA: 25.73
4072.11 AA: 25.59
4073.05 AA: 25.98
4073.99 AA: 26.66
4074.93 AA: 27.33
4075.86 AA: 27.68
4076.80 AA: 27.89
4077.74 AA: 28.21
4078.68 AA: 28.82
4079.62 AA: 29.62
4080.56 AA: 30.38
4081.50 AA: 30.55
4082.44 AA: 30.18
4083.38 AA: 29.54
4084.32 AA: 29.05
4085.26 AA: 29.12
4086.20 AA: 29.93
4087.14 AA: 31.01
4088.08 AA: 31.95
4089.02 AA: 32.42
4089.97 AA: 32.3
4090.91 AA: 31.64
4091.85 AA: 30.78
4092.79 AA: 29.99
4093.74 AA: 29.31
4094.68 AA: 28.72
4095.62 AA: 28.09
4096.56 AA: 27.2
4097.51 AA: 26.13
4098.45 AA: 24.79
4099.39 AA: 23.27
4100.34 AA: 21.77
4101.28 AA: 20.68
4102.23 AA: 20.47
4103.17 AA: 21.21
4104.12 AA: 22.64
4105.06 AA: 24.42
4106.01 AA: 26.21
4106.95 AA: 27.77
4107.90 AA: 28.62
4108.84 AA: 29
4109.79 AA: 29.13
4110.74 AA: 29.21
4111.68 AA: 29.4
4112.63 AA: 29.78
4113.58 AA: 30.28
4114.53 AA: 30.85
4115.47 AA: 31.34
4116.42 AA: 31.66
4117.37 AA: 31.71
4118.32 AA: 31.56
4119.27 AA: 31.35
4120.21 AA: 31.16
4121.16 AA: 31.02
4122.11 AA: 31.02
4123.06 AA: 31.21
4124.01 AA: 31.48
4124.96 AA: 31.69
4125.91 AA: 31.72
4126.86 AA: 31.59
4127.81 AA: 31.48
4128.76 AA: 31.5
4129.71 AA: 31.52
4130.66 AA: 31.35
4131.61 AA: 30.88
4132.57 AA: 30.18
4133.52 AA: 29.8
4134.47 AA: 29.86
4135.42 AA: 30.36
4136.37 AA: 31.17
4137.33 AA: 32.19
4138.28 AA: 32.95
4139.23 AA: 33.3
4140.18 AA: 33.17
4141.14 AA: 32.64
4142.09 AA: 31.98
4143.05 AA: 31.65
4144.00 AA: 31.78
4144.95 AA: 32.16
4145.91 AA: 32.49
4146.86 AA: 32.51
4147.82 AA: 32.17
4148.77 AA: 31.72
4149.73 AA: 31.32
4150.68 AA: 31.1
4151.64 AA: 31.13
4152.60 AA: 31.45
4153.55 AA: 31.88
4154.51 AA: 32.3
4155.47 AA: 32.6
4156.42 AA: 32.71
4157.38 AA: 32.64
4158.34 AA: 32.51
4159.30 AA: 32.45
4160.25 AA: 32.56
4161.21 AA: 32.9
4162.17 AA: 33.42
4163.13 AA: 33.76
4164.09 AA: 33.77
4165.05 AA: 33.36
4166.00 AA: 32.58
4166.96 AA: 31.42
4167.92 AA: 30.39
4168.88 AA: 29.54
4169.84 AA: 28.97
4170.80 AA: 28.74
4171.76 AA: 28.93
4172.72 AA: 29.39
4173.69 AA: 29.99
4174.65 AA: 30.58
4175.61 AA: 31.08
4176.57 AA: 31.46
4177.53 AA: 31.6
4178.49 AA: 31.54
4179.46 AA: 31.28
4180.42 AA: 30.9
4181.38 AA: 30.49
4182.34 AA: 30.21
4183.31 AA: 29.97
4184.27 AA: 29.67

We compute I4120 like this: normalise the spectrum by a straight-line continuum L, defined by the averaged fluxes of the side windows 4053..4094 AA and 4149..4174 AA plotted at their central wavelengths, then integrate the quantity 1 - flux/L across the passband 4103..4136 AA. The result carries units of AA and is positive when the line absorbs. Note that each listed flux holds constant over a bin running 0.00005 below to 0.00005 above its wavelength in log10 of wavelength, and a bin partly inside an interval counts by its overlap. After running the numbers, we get 0.5 AA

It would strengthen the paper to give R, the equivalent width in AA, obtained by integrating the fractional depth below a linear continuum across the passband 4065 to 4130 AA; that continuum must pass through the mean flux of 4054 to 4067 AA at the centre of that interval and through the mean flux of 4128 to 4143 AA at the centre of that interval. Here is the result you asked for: 3.32 AA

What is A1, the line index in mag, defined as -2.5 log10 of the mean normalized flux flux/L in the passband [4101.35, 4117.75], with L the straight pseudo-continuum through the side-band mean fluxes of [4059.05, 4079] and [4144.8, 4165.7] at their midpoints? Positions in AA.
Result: 0.09 mag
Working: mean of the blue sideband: 28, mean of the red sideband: 32.4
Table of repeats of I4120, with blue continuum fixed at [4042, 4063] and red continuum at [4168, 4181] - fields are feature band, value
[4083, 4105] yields 1.30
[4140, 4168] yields -2.14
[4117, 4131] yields -0.88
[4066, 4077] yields 0.64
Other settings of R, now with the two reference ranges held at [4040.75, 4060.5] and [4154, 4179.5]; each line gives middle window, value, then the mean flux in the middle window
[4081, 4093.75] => -0.5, 30.6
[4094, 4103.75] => 1.8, 24.3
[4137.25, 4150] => -0.6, 32.3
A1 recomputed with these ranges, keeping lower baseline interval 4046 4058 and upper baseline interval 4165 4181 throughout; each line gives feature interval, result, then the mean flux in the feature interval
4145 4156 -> -0.06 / 31.9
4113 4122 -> -0.05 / 31.2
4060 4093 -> 0.01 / 29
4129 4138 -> -0.03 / 30.9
